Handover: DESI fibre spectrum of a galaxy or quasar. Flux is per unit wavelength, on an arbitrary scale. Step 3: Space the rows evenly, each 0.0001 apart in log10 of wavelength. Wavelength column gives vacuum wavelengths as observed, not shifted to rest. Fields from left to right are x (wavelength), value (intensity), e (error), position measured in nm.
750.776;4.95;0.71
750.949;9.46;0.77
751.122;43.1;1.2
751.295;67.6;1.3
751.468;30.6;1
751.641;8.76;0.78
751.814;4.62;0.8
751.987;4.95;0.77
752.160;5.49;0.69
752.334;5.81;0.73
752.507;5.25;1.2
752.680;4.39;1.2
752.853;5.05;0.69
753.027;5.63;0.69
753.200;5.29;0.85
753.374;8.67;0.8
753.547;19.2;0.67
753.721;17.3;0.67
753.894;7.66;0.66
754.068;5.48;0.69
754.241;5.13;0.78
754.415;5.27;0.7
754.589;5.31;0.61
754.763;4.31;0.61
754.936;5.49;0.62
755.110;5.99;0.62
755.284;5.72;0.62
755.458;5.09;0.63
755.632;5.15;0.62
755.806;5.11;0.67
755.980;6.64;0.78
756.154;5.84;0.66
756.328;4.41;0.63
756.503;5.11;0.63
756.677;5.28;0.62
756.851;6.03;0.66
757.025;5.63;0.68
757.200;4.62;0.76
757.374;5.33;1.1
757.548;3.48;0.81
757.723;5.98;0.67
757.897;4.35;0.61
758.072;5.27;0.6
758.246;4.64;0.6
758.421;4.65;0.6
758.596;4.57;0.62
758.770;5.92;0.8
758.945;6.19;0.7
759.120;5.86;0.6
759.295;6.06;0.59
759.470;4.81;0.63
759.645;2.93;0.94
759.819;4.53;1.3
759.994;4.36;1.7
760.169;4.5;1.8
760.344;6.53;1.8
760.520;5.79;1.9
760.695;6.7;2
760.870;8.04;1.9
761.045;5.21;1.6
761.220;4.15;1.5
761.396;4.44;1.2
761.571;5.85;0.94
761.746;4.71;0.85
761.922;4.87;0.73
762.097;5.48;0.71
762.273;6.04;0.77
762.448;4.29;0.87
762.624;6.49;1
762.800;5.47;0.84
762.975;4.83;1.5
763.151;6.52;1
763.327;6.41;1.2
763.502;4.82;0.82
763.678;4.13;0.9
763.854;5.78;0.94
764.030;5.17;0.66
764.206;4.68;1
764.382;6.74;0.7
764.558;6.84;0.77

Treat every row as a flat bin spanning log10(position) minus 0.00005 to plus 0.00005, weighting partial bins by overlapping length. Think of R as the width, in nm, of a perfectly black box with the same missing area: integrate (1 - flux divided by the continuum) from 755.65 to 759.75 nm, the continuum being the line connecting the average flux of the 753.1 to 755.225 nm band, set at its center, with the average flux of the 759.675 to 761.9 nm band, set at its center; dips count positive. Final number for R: 0.85 nm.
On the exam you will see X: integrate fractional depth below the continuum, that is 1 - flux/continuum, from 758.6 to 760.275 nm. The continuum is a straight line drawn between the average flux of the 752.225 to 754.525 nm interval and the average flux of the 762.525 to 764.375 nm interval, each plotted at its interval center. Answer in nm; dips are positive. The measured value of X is 0.35 nm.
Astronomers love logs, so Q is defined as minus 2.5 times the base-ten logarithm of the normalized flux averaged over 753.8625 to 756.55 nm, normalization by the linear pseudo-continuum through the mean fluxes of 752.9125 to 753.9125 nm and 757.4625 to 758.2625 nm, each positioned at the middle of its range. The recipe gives 0.44 mag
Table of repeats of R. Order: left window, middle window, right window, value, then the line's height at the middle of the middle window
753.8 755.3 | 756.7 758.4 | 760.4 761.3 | 0.23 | 5.82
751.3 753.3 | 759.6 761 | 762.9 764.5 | 0.28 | 6.9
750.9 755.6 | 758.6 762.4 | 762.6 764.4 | 0.94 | 7.17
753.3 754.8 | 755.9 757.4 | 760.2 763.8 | 0.45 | 7.76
